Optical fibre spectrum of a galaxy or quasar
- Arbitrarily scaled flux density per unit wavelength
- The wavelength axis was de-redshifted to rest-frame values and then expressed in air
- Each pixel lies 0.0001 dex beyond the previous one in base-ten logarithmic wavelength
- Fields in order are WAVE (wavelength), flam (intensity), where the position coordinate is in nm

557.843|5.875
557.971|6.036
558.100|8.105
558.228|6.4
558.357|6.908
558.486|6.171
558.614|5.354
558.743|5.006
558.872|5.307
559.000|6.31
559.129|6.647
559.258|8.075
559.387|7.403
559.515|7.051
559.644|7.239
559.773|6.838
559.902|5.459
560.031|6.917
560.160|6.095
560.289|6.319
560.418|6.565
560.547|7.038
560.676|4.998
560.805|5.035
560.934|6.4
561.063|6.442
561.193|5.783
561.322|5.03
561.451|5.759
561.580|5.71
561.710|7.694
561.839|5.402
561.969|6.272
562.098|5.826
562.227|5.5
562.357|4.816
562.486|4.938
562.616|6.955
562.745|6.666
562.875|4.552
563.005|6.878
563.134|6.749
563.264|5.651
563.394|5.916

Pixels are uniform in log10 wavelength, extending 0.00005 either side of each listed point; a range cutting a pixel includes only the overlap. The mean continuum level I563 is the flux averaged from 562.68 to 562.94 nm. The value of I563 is 5.61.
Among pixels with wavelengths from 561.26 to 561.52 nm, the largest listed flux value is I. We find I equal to 5.759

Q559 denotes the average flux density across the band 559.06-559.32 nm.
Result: 7.32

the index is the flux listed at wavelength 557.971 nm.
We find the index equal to 6.036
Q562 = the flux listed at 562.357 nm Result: 4.816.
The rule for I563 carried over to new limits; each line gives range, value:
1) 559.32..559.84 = 7.13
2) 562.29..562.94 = 5.58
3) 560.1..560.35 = 6.21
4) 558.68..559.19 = 5.82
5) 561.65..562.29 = 6.13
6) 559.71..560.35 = 6.32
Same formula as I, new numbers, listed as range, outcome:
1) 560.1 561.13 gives 7.038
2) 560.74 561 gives 6.4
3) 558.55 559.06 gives 6.31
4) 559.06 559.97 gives 8.075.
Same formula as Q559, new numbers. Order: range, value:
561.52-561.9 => 6.28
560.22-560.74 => 6.23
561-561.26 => 6.09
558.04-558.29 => 7.26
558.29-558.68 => 6.13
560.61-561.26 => 5.73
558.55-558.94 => 5.24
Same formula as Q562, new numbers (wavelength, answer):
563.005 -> 6.878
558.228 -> 6.4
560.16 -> 6.095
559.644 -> 7.239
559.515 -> 7.051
